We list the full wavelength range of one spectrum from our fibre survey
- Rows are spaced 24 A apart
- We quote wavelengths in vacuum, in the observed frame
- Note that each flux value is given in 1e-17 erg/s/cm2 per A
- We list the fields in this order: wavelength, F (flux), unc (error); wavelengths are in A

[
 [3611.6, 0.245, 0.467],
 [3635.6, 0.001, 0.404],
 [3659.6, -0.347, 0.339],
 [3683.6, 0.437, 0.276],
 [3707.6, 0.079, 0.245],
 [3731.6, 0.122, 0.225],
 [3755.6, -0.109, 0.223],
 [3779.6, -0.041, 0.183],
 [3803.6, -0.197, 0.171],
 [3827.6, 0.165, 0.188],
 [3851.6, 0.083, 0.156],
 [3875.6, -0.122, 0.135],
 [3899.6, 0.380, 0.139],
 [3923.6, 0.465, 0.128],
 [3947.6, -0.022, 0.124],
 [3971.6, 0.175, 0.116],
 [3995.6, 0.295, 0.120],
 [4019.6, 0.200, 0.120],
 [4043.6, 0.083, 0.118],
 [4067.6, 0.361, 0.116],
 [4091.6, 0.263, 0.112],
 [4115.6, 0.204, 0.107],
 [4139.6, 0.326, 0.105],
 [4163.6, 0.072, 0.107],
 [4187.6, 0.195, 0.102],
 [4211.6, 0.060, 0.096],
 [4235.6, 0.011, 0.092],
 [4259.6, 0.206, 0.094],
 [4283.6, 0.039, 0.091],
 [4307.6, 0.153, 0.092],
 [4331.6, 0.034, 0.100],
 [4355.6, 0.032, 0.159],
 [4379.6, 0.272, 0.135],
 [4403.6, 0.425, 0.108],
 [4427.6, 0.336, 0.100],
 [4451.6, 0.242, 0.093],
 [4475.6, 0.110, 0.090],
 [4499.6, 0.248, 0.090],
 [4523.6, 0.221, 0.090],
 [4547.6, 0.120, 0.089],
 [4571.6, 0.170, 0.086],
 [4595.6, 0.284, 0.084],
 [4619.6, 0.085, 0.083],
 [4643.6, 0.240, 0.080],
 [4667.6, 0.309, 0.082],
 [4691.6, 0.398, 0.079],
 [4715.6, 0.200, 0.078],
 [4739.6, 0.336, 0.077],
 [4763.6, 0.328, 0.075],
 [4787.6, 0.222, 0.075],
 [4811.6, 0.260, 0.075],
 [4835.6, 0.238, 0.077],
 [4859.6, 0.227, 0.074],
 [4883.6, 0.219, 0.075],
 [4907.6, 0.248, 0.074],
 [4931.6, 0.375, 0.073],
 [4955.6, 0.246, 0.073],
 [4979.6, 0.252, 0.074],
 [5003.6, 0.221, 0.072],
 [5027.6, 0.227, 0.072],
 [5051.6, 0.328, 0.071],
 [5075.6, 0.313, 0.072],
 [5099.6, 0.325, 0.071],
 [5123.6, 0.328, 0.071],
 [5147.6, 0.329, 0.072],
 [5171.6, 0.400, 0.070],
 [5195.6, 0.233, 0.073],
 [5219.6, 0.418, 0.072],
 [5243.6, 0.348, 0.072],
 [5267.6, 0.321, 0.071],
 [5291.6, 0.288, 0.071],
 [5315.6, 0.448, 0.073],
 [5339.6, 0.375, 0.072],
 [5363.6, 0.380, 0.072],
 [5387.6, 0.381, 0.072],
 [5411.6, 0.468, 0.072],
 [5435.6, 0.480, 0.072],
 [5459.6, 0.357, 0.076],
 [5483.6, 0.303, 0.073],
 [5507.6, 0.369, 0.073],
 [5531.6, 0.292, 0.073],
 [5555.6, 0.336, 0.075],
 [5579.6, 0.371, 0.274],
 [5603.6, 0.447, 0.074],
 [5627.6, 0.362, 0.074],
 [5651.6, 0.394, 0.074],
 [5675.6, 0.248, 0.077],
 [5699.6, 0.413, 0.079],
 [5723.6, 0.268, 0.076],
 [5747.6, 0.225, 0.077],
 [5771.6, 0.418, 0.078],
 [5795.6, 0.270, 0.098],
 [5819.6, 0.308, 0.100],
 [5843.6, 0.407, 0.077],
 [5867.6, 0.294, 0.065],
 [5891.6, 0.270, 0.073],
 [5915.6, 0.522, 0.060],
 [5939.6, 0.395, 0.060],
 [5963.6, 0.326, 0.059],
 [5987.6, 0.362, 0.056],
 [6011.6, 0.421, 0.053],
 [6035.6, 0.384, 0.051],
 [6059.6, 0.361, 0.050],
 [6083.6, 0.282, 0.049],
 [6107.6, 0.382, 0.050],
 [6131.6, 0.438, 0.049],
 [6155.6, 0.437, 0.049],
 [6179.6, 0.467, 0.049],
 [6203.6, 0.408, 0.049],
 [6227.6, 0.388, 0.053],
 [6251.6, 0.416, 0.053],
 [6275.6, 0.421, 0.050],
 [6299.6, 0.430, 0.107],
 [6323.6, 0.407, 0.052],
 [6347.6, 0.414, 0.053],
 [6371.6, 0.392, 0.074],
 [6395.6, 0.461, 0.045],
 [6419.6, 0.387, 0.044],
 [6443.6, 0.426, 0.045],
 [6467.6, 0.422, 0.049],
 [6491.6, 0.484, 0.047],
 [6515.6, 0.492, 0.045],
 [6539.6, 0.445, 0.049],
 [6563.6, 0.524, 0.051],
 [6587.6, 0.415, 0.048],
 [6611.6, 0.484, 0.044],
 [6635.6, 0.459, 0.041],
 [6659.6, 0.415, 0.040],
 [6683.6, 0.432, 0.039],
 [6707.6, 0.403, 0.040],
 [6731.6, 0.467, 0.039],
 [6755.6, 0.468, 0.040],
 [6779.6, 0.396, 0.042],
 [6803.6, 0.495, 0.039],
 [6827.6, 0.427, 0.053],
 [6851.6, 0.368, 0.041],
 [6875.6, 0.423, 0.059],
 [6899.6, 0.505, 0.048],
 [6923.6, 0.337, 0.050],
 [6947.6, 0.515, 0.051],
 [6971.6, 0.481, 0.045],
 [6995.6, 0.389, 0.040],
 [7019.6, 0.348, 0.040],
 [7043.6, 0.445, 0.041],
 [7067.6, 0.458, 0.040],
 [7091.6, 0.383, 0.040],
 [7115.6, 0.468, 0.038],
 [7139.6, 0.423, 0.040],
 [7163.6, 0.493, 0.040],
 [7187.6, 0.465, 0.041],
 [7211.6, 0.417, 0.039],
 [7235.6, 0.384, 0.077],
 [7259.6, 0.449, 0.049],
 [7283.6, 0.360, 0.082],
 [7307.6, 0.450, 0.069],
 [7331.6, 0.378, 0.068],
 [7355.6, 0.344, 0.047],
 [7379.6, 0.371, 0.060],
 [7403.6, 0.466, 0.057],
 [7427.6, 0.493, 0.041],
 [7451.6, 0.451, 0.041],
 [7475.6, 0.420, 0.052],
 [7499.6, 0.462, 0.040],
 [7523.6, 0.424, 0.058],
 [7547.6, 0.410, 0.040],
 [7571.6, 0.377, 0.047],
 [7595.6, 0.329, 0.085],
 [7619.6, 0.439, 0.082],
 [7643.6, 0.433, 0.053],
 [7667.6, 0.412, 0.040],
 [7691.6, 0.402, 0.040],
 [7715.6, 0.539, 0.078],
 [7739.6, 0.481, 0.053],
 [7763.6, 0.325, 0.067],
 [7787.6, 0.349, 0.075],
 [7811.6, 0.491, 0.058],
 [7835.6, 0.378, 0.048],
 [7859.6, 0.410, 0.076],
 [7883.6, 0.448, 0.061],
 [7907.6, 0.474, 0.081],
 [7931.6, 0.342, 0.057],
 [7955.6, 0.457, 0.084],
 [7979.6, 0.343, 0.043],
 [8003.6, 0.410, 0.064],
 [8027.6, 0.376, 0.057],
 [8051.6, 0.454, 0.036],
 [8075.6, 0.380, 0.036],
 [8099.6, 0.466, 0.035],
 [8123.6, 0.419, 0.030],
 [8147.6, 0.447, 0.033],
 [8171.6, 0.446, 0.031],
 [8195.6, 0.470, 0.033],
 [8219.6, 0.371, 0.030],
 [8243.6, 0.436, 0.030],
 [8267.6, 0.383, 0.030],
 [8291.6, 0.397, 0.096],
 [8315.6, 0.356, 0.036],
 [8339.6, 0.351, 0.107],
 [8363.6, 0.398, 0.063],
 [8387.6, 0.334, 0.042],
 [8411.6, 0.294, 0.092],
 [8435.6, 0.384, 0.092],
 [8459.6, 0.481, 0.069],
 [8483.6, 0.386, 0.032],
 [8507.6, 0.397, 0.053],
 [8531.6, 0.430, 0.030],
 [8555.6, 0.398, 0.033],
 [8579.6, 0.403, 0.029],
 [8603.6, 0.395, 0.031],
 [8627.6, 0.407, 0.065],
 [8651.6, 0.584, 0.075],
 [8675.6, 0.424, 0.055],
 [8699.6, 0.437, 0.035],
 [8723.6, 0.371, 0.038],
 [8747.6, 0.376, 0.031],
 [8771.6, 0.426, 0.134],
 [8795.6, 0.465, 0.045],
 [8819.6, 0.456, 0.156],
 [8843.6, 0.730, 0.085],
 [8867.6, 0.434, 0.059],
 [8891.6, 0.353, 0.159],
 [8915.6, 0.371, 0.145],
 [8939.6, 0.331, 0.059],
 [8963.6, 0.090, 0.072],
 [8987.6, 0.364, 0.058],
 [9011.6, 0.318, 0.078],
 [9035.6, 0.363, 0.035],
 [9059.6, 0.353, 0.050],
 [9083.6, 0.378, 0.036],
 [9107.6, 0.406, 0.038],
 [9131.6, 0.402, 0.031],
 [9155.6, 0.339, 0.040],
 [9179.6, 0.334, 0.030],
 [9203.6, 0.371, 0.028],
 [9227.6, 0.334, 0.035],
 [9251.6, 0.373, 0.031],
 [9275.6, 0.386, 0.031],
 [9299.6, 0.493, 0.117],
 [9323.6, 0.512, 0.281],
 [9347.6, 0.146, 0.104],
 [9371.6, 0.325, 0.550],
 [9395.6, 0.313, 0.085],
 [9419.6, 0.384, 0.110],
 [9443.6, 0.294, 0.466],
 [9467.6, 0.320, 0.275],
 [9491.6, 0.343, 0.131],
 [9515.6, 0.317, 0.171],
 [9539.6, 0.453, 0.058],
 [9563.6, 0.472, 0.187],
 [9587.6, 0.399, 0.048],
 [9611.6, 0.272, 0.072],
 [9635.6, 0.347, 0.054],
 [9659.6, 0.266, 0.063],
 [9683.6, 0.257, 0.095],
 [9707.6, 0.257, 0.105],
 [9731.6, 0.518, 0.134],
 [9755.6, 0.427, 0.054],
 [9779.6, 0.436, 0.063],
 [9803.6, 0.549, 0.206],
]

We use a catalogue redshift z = 0.165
